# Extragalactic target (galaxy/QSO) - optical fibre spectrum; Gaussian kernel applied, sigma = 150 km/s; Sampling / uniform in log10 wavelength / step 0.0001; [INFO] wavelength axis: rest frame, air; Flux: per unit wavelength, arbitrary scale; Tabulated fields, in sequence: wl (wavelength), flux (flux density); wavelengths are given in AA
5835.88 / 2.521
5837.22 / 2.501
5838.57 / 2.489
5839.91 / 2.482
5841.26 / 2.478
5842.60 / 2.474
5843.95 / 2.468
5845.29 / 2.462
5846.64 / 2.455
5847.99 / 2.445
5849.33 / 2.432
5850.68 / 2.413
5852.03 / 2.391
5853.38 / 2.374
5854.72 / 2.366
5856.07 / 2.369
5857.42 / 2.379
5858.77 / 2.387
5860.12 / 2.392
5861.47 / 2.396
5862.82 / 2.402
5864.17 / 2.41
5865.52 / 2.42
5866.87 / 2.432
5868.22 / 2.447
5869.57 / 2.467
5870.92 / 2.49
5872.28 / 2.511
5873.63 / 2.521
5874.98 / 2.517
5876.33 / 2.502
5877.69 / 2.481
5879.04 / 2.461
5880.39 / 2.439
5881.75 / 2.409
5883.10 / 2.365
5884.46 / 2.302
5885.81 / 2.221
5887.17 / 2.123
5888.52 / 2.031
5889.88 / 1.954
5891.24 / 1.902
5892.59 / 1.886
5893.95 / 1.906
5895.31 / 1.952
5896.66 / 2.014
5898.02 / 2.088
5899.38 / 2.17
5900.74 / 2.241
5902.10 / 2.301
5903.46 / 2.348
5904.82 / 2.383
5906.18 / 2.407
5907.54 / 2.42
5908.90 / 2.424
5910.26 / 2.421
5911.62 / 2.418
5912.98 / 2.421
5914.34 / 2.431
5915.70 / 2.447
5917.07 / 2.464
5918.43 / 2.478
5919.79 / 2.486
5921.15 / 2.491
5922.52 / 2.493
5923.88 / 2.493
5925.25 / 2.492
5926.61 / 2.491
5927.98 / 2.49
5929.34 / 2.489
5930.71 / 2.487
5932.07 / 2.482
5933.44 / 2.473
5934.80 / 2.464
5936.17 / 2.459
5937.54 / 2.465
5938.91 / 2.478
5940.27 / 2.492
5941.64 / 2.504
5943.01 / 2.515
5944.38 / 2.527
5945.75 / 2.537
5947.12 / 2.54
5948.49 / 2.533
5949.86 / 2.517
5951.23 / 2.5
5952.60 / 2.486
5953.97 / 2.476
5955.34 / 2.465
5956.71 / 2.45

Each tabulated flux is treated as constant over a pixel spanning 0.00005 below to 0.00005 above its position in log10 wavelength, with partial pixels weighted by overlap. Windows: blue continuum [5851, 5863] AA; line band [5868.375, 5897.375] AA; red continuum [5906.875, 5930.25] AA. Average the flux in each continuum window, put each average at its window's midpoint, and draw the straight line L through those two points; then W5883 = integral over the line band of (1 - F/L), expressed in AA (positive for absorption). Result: 1.8 AA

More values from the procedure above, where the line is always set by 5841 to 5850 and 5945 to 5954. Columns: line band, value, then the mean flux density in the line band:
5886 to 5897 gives 2.2 AA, 1.98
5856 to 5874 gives 0.3 AA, 2.43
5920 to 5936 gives 0.1 AA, 2.48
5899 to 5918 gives 0.8 AA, 2.38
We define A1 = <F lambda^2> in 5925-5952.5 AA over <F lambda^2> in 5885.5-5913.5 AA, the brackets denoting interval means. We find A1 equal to 1.2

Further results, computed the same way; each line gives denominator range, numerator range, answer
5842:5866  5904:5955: 1.05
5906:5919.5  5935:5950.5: 1.04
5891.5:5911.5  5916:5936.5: 1.13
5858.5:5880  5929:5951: 1.04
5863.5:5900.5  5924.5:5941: 1.11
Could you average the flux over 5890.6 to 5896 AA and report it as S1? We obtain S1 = 1.91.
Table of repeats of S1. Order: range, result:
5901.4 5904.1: 2.32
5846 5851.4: 2.43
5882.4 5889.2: 2.21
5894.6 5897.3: 1.99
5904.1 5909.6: 2.41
